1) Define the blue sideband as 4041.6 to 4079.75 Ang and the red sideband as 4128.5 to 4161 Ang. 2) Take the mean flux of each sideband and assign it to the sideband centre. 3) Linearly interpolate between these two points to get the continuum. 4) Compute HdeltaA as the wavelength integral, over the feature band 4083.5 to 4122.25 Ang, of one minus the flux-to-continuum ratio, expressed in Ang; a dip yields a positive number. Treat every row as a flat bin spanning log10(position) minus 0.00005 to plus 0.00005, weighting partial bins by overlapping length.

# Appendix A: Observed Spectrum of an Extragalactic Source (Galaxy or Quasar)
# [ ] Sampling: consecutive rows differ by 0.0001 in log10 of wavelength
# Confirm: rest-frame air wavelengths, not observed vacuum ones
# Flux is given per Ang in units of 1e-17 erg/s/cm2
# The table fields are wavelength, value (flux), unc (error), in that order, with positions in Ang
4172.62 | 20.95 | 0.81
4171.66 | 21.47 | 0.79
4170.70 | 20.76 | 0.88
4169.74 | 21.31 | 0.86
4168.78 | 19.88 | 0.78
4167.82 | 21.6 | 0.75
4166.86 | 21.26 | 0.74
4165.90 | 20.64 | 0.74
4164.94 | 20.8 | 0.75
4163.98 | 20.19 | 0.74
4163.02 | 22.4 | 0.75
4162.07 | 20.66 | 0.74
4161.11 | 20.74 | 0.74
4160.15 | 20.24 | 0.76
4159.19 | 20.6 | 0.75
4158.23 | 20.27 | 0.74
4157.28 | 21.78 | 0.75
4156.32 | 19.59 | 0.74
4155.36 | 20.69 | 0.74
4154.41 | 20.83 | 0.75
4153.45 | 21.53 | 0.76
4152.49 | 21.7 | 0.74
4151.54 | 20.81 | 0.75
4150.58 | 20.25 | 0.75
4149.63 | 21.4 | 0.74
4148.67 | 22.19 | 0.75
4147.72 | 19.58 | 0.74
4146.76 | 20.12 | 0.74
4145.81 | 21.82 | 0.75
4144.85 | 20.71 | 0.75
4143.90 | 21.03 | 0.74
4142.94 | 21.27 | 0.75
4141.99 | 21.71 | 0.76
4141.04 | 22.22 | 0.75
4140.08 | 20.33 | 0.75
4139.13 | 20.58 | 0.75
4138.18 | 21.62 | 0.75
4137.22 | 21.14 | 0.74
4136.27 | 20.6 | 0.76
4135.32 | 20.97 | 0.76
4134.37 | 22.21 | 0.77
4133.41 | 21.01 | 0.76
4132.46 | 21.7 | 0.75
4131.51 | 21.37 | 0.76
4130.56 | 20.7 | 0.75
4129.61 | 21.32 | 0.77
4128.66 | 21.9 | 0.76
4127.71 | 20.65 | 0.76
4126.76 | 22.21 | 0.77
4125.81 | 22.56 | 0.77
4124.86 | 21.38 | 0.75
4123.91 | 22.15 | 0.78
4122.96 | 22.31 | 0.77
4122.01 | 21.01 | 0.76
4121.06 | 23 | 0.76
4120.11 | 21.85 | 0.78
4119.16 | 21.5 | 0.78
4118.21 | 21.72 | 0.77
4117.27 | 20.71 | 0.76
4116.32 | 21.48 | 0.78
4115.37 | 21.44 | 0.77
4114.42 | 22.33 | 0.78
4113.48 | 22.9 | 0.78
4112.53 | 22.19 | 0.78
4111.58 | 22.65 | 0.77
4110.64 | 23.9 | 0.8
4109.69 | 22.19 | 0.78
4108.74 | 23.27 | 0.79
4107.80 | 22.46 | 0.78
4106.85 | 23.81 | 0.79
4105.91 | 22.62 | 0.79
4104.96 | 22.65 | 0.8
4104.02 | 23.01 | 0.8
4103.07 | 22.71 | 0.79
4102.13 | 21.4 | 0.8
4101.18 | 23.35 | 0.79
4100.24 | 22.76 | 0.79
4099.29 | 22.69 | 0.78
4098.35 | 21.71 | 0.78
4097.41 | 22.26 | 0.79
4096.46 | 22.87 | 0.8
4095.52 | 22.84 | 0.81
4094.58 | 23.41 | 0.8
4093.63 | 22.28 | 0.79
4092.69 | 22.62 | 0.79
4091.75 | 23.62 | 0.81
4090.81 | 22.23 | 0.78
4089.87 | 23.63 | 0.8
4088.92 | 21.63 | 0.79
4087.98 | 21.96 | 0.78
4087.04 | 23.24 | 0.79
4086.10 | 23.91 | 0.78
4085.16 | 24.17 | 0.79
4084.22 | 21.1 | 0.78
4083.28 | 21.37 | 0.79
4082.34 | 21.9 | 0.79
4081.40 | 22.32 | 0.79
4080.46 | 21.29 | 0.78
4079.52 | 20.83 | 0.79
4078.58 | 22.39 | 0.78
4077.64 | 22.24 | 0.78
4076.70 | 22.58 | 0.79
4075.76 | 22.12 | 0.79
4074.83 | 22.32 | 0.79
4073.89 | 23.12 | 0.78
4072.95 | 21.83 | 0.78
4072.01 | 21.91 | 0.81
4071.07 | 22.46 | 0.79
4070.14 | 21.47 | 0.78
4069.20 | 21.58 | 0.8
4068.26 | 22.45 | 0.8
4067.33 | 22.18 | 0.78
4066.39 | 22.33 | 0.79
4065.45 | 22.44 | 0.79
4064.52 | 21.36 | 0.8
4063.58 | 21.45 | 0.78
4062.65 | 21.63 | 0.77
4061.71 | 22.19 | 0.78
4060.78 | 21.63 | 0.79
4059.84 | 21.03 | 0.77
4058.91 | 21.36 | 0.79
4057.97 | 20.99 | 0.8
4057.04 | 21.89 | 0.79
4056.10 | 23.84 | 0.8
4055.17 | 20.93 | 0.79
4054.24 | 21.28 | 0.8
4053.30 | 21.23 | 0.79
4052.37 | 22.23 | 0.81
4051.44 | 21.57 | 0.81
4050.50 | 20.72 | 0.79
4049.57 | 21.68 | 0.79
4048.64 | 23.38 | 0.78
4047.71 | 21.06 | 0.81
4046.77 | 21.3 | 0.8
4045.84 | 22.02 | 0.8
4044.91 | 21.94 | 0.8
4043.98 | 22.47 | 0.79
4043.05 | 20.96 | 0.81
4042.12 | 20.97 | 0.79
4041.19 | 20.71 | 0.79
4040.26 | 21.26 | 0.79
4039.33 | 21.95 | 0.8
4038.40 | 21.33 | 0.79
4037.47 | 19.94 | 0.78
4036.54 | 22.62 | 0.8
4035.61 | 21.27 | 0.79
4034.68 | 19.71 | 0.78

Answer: -1.9 Ang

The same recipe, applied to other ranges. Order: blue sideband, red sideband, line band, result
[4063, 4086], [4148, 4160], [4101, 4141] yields -0.9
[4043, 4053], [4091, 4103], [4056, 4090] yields 0.2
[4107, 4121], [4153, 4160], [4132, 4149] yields 0.1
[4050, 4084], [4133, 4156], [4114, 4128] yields -0.3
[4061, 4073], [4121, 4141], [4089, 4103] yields -0.6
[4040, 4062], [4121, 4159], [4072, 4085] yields -0.3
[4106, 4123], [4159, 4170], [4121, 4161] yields 0.6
